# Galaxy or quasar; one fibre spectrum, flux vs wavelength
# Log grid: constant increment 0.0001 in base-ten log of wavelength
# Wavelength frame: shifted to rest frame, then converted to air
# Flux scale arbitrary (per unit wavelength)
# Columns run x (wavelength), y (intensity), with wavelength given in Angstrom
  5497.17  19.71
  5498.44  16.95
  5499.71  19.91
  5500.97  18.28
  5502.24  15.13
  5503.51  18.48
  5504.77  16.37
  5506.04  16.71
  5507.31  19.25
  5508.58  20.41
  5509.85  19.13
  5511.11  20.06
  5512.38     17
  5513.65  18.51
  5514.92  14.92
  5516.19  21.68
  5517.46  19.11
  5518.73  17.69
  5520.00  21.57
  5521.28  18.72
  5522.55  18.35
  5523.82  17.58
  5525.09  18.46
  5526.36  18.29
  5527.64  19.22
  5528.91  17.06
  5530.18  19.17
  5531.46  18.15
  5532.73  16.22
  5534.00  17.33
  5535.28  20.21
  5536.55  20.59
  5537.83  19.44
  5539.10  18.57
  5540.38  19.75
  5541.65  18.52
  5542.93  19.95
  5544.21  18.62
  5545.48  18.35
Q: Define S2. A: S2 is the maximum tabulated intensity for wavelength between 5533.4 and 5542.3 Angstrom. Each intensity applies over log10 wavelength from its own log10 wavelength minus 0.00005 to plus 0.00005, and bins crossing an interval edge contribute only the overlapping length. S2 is 20.59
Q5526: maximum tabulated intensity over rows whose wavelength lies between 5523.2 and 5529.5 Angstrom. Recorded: 19.22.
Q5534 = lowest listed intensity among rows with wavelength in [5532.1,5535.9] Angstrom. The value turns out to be 16.22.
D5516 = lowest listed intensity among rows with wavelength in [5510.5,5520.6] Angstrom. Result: 14.92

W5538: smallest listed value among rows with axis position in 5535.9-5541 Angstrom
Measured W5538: 18.57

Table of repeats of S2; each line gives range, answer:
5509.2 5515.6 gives 20.06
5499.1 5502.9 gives 19.91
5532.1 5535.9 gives 20.21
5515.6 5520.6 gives 21.68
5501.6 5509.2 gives 20.41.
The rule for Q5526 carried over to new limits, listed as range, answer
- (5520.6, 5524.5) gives 18.72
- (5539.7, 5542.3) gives 19.75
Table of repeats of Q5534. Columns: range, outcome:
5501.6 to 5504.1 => 15.13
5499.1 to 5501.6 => 18.28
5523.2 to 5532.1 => 17.06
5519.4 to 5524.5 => 17.58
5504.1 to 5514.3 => 16.37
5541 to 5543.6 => 18.52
